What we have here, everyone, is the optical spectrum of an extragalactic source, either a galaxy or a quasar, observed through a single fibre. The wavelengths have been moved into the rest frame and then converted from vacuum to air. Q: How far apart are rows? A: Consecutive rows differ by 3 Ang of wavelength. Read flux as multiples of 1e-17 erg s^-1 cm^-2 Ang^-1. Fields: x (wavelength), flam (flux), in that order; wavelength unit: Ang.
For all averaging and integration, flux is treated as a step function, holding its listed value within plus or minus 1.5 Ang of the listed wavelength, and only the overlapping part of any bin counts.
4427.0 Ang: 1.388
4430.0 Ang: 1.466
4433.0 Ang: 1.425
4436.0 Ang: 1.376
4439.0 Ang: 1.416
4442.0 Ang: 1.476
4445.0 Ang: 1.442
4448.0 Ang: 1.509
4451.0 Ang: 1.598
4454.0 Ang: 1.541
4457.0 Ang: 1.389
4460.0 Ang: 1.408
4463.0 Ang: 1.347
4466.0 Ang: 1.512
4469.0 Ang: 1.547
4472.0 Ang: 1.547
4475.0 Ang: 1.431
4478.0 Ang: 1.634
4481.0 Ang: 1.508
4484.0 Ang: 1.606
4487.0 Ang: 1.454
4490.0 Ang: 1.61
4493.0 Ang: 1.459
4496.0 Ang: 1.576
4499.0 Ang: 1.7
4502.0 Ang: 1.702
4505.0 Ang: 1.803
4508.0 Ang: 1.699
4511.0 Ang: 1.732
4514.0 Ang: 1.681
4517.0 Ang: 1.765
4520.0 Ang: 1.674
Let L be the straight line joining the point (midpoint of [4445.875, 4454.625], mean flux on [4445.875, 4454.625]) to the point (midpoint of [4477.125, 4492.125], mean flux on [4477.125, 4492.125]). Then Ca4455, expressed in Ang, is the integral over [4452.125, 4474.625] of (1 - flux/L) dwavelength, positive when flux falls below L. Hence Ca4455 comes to 1.1 Ang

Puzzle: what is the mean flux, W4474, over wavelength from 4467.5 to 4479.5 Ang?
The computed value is 1.54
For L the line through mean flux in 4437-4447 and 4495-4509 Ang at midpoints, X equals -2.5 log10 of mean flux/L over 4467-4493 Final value 0.048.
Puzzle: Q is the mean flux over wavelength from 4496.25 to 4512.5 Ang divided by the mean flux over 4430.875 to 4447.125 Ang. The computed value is 1.20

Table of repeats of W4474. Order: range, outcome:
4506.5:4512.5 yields 1.72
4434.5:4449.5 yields 1.44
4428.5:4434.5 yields 1.45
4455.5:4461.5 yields 1.4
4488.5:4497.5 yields 1.55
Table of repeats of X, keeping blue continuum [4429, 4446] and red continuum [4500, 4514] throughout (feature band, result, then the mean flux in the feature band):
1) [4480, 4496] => 0.08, 1.53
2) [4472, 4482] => 0.05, 1.53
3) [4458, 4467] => 0.09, 1.42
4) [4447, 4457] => -0.02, 1.53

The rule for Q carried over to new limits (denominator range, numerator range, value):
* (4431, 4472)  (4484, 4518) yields 1.13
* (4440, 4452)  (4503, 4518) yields 1.16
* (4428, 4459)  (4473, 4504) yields 1.08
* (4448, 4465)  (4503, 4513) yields 1.19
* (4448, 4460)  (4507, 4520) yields 1.15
